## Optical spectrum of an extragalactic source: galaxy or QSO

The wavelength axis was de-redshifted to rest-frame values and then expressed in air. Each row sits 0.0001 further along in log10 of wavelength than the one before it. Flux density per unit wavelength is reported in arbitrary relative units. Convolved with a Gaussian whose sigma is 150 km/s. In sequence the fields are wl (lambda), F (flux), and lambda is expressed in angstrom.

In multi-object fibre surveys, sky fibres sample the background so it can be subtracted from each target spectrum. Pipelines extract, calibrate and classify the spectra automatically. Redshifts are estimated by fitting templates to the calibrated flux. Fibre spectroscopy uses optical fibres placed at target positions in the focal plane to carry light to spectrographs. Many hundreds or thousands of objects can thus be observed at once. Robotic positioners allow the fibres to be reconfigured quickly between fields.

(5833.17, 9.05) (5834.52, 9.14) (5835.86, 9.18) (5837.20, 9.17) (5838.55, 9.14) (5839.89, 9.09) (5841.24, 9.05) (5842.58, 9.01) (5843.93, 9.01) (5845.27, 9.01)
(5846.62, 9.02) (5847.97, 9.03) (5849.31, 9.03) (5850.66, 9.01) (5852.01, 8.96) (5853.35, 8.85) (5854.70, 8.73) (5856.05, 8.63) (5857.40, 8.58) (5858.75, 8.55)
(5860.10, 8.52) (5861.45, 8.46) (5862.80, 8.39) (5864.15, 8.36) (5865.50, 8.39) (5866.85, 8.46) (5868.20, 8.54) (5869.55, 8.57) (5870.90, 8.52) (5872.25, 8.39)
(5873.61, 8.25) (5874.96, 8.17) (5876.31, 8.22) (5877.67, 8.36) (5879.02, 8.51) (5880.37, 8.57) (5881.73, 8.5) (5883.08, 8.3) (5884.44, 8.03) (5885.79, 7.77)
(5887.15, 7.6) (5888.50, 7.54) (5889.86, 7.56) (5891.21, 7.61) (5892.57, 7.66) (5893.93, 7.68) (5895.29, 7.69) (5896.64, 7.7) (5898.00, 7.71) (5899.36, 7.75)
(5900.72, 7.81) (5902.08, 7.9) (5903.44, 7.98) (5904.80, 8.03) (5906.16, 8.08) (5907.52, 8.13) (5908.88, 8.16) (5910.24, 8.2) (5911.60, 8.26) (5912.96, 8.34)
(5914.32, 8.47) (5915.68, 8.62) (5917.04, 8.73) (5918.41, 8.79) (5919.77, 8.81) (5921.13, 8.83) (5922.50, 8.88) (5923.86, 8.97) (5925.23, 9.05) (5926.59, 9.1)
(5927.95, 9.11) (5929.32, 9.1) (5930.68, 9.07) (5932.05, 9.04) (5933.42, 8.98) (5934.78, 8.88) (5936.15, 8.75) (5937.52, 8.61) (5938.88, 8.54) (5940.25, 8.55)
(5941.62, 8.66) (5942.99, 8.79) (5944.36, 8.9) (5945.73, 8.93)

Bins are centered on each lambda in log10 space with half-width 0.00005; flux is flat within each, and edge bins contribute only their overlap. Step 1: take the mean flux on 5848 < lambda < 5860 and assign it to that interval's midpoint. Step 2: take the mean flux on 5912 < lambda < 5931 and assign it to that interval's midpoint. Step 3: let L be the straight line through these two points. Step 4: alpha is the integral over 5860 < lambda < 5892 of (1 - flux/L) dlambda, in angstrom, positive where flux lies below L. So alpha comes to 2.1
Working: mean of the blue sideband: 8.79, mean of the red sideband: 8.84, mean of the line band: 8.23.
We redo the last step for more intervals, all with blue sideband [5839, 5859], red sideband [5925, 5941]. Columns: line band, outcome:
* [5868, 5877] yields 0.5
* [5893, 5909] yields 1.9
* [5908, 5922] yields 0.6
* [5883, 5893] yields 1.3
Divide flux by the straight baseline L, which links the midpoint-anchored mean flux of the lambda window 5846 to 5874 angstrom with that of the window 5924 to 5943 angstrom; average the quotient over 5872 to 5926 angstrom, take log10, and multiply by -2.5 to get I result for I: 0.07 mag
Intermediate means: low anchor 8.63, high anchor 8.88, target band 8.19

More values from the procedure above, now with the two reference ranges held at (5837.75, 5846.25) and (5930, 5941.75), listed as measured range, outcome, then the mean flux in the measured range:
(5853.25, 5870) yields 0.058 mag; 8.53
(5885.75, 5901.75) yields 0.162 mag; 7.67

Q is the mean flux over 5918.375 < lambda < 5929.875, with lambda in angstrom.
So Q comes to 8.97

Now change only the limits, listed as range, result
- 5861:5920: 8.17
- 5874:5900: 7.95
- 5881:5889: 7.97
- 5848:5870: 8.64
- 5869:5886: 8.33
